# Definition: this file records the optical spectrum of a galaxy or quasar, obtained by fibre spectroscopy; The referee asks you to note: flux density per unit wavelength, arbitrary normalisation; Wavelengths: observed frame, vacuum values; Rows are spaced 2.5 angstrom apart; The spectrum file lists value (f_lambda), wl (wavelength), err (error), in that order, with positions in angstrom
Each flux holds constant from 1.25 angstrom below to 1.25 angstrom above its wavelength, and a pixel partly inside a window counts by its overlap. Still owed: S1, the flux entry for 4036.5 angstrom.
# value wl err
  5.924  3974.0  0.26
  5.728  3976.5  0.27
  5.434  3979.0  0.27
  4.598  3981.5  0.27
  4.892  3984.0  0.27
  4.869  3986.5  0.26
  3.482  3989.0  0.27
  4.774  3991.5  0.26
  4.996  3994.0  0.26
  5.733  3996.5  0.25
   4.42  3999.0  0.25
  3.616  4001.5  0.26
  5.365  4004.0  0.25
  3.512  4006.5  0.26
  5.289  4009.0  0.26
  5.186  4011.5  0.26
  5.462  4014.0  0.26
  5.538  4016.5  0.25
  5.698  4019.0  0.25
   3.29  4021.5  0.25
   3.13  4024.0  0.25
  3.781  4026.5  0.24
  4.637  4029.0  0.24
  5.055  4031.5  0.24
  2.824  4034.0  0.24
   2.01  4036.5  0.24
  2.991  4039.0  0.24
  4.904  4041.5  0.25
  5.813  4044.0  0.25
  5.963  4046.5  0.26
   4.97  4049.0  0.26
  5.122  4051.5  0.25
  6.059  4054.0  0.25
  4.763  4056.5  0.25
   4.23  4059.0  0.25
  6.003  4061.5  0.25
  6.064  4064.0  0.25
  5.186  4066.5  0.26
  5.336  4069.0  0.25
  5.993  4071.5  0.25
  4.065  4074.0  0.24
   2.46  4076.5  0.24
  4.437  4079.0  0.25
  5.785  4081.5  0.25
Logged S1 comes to 2.01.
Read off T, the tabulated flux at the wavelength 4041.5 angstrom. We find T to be 4.904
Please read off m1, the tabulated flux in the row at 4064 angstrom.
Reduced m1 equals 6.064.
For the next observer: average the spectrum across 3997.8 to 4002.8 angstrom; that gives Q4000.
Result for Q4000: 4.03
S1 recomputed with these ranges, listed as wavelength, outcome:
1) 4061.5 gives 6.003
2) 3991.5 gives 4.774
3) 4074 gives 4.065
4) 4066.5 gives 5.186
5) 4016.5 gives 5.538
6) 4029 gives 4.637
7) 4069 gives 5.336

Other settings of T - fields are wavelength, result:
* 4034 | 2.824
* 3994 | 4.996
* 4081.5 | 5.785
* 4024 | 3.13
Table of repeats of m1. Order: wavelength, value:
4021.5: 3.29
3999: 4.42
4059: 4.23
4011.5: 5.186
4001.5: 3.616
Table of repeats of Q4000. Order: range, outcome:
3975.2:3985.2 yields 5.17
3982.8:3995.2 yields 4.6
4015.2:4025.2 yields 4.43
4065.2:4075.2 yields 5.15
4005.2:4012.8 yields 4.67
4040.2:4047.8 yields 5.54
